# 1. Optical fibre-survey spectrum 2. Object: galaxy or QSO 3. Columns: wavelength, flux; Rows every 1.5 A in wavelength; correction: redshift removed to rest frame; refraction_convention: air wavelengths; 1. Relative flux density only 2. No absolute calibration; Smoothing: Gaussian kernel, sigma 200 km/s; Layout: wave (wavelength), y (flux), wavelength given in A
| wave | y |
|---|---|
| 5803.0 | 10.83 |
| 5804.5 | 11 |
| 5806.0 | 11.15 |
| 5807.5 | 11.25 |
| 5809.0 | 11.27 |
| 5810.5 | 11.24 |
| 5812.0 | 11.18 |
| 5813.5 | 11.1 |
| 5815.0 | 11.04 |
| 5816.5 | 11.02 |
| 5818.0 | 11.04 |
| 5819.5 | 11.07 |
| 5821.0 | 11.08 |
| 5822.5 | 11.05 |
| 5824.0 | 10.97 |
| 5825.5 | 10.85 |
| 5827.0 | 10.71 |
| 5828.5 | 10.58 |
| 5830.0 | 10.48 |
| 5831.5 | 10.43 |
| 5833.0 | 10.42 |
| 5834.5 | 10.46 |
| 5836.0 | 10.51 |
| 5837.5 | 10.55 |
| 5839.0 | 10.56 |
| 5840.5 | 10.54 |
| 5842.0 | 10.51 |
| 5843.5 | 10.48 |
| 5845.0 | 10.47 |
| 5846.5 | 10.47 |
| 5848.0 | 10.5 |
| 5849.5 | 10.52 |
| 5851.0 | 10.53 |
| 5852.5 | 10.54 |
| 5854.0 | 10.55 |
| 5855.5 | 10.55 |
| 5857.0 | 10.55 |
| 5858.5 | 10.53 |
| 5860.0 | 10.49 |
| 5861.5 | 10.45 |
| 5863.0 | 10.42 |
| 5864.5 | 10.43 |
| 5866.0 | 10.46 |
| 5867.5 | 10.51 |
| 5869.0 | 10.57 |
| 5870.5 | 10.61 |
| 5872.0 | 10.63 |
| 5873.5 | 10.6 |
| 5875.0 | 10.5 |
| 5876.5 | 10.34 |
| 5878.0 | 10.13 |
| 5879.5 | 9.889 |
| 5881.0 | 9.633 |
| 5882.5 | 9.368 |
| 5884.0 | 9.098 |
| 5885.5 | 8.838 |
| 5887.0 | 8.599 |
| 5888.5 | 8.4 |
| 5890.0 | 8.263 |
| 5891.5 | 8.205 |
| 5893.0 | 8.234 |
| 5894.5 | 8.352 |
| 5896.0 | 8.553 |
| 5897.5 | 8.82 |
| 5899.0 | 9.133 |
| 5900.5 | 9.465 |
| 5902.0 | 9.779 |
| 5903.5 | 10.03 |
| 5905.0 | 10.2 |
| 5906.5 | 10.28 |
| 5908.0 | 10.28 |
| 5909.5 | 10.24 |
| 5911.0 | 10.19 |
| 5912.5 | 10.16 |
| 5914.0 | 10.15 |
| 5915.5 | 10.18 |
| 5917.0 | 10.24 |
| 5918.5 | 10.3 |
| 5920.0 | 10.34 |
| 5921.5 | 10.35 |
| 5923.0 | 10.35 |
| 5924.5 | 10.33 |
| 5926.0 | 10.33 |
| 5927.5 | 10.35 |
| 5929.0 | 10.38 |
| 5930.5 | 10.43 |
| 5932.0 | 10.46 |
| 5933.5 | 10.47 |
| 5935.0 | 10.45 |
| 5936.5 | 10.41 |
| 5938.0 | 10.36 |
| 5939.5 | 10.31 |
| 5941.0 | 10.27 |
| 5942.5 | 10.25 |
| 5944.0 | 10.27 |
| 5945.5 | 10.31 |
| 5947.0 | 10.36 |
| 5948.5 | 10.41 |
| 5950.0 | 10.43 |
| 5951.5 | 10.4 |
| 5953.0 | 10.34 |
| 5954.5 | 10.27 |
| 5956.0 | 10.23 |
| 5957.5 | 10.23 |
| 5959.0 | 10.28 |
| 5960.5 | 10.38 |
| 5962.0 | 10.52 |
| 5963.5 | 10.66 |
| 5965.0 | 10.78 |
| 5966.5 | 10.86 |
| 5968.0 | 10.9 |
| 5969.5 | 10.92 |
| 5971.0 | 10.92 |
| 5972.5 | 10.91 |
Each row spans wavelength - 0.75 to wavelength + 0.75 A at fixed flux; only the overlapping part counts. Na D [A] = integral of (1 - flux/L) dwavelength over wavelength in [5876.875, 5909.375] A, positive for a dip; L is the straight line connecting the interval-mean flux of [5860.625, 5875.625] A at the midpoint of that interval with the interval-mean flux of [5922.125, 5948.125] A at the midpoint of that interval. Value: 3.76 A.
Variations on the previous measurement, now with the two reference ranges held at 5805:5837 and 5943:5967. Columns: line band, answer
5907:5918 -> 0.37 A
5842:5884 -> 1.45 A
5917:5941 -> 0.32 A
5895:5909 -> 1.32 A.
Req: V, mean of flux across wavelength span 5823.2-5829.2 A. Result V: 10.8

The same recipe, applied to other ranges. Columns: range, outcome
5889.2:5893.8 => 8.24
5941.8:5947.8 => 10.3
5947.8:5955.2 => 10.4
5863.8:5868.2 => 10.5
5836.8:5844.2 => 10.5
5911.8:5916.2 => 10.2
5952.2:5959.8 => 10.3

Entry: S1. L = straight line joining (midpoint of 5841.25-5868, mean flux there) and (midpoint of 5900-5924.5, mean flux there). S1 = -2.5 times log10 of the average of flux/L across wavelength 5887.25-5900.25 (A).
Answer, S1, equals 0.20 mag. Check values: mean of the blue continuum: 10.5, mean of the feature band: 8.54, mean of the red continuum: 10.2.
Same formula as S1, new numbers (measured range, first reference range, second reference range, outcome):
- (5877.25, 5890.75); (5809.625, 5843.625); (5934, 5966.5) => 0.16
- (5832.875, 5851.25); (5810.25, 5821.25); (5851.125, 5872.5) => 0.03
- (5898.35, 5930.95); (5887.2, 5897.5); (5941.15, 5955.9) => -0.11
